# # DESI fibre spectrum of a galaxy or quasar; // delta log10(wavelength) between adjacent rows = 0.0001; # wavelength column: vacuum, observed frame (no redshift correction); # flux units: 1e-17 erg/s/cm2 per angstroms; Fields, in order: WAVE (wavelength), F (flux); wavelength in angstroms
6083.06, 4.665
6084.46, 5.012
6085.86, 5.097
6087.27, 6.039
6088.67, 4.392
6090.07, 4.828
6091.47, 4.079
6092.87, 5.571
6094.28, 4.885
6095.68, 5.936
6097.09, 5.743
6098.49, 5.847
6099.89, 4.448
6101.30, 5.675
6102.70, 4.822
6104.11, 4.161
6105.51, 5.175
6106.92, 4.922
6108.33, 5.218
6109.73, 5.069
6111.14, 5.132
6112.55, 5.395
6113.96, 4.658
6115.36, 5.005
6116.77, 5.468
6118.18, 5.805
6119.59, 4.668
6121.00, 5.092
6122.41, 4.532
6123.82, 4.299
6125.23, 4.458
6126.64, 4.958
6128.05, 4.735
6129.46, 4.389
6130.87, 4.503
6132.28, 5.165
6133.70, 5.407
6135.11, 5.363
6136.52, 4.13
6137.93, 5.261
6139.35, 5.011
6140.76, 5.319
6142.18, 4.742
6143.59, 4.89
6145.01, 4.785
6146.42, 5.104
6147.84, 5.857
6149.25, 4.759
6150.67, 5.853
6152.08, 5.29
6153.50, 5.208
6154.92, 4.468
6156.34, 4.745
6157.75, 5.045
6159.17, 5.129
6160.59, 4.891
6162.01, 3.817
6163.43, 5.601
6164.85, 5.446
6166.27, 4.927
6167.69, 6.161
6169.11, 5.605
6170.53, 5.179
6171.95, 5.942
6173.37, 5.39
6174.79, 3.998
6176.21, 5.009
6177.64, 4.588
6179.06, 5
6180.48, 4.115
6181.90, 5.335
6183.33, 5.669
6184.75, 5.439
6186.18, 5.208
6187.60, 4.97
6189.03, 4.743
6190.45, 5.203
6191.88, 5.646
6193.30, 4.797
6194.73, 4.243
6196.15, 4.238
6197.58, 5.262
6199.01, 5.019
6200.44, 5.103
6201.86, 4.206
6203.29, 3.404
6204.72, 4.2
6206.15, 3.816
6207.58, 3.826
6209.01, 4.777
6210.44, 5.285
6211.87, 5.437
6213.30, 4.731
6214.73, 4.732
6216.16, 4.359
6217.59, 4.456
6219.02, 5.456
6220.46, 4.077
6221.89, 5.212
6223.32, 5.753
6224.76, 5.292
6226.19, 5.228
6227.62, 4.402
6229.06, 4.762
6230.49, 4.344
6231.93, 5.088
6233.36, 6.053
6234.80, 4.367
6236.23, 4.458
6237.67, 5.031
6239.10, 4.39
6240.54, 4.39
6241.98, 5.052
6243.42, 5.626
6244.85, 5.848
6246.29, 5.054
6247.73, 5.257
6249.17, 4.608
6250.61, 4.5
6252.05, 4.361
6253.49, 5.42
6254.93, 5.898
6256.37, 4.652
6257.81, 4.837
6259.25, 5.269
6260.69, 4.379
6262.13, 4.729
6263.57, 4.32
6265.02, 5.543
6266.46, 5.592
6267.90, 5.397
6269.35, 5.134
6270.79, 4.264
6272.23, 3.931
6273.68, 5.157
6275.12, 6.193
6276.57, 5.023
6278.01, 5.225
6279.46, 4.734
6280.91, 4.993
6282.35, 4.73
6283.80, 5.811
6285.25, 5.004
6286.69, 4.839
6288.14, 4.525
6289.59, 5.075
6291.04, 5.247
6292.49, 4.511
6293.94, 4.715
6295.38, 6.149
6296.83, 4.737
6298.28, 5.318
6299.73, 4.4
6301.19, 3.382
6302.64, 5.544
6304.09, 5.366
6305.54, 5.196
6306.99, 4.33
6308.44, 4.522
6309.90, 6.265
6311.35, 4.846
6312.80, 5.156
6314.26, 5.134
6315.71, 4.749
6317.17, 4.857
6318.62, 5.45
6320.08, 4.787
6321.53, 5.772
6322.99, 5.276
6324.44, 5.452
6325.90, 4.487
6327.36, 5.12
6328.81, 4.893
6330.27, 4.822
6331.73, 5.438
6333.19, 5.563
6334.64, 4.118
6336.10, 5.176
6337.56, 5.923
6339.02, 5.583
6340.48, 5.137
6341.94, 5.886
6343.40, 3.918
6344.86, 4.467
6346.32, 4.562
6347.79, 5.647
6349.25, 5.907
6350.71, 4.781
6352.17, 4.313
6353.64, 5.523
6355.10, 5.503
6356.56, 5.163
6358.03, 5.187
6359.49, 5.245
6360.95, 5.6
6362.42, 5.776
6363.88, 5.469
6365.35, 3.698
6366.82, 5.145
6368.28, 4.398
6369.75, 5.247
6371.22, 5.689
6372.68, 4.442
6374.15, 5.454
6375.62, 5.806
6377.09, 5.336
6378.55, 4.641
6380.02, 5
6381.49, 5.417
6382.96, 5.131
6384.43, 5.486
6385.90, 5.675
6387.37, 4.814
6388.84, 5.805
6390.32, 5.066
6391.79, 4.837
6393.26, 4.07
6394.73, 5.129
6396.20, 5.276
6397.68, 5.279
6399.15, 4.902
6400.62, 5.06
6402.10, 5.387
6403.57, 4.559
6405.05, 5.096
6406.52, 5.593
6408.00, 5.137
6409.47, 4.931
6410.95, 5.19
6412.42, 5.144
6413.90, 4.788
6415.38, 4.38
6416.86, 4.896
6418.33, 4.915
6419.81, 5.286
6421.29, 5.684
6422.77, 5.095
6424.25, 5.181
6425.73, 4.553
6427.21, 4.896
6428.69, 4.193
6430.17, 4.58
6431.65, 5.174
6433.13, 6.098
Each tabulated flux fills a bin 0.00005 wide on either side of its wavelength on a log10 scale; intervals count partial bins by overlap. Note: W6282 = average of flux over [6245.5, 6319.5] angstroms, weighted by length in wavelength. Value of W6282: 4.99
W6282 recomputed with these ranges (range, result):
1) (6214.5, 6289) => 4.96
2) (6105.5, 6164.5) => 4.98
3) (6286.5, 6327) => 5.01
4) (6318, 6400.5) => 5.14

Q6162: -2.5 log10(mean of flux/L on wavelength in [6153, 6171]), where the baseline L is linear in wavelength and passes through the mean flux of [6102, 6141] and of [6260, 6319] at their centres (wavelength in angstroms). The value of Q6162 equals -0.03 mag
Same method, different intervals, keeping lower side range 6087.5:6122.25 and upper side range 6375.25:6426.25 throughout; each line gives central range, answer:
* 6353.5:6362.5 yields -0.06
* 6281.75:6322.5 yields 0.02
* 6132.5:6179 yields 0.00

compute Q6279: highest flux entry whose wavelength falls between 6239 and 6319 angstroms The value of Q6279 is 6.265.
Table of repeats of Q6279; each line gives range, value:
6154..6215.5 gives 6.161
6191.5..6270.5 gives 6.053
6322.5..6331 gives 5.452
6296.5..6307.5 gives 5.544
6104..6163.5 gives 5.857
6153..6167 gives 5.601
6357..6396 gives 5.806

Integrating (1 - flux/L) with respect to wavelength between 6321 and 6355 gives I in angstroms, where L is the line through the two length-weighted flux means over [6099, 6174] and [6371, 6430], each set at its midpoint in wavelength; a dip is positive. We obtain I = -0.4 angstroms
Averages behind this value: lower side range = 5.04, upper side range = 5.07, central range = 5.12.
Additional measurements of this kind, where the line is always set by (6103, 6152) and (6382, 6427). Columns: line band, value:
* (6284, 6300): 0.1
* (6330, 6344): -0.3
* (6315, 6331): 0.0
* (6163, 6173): -1.1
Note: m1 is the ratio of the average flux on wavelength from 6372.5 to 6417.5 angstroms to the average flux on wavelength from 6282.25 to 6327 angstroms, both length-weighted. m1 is 1.0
